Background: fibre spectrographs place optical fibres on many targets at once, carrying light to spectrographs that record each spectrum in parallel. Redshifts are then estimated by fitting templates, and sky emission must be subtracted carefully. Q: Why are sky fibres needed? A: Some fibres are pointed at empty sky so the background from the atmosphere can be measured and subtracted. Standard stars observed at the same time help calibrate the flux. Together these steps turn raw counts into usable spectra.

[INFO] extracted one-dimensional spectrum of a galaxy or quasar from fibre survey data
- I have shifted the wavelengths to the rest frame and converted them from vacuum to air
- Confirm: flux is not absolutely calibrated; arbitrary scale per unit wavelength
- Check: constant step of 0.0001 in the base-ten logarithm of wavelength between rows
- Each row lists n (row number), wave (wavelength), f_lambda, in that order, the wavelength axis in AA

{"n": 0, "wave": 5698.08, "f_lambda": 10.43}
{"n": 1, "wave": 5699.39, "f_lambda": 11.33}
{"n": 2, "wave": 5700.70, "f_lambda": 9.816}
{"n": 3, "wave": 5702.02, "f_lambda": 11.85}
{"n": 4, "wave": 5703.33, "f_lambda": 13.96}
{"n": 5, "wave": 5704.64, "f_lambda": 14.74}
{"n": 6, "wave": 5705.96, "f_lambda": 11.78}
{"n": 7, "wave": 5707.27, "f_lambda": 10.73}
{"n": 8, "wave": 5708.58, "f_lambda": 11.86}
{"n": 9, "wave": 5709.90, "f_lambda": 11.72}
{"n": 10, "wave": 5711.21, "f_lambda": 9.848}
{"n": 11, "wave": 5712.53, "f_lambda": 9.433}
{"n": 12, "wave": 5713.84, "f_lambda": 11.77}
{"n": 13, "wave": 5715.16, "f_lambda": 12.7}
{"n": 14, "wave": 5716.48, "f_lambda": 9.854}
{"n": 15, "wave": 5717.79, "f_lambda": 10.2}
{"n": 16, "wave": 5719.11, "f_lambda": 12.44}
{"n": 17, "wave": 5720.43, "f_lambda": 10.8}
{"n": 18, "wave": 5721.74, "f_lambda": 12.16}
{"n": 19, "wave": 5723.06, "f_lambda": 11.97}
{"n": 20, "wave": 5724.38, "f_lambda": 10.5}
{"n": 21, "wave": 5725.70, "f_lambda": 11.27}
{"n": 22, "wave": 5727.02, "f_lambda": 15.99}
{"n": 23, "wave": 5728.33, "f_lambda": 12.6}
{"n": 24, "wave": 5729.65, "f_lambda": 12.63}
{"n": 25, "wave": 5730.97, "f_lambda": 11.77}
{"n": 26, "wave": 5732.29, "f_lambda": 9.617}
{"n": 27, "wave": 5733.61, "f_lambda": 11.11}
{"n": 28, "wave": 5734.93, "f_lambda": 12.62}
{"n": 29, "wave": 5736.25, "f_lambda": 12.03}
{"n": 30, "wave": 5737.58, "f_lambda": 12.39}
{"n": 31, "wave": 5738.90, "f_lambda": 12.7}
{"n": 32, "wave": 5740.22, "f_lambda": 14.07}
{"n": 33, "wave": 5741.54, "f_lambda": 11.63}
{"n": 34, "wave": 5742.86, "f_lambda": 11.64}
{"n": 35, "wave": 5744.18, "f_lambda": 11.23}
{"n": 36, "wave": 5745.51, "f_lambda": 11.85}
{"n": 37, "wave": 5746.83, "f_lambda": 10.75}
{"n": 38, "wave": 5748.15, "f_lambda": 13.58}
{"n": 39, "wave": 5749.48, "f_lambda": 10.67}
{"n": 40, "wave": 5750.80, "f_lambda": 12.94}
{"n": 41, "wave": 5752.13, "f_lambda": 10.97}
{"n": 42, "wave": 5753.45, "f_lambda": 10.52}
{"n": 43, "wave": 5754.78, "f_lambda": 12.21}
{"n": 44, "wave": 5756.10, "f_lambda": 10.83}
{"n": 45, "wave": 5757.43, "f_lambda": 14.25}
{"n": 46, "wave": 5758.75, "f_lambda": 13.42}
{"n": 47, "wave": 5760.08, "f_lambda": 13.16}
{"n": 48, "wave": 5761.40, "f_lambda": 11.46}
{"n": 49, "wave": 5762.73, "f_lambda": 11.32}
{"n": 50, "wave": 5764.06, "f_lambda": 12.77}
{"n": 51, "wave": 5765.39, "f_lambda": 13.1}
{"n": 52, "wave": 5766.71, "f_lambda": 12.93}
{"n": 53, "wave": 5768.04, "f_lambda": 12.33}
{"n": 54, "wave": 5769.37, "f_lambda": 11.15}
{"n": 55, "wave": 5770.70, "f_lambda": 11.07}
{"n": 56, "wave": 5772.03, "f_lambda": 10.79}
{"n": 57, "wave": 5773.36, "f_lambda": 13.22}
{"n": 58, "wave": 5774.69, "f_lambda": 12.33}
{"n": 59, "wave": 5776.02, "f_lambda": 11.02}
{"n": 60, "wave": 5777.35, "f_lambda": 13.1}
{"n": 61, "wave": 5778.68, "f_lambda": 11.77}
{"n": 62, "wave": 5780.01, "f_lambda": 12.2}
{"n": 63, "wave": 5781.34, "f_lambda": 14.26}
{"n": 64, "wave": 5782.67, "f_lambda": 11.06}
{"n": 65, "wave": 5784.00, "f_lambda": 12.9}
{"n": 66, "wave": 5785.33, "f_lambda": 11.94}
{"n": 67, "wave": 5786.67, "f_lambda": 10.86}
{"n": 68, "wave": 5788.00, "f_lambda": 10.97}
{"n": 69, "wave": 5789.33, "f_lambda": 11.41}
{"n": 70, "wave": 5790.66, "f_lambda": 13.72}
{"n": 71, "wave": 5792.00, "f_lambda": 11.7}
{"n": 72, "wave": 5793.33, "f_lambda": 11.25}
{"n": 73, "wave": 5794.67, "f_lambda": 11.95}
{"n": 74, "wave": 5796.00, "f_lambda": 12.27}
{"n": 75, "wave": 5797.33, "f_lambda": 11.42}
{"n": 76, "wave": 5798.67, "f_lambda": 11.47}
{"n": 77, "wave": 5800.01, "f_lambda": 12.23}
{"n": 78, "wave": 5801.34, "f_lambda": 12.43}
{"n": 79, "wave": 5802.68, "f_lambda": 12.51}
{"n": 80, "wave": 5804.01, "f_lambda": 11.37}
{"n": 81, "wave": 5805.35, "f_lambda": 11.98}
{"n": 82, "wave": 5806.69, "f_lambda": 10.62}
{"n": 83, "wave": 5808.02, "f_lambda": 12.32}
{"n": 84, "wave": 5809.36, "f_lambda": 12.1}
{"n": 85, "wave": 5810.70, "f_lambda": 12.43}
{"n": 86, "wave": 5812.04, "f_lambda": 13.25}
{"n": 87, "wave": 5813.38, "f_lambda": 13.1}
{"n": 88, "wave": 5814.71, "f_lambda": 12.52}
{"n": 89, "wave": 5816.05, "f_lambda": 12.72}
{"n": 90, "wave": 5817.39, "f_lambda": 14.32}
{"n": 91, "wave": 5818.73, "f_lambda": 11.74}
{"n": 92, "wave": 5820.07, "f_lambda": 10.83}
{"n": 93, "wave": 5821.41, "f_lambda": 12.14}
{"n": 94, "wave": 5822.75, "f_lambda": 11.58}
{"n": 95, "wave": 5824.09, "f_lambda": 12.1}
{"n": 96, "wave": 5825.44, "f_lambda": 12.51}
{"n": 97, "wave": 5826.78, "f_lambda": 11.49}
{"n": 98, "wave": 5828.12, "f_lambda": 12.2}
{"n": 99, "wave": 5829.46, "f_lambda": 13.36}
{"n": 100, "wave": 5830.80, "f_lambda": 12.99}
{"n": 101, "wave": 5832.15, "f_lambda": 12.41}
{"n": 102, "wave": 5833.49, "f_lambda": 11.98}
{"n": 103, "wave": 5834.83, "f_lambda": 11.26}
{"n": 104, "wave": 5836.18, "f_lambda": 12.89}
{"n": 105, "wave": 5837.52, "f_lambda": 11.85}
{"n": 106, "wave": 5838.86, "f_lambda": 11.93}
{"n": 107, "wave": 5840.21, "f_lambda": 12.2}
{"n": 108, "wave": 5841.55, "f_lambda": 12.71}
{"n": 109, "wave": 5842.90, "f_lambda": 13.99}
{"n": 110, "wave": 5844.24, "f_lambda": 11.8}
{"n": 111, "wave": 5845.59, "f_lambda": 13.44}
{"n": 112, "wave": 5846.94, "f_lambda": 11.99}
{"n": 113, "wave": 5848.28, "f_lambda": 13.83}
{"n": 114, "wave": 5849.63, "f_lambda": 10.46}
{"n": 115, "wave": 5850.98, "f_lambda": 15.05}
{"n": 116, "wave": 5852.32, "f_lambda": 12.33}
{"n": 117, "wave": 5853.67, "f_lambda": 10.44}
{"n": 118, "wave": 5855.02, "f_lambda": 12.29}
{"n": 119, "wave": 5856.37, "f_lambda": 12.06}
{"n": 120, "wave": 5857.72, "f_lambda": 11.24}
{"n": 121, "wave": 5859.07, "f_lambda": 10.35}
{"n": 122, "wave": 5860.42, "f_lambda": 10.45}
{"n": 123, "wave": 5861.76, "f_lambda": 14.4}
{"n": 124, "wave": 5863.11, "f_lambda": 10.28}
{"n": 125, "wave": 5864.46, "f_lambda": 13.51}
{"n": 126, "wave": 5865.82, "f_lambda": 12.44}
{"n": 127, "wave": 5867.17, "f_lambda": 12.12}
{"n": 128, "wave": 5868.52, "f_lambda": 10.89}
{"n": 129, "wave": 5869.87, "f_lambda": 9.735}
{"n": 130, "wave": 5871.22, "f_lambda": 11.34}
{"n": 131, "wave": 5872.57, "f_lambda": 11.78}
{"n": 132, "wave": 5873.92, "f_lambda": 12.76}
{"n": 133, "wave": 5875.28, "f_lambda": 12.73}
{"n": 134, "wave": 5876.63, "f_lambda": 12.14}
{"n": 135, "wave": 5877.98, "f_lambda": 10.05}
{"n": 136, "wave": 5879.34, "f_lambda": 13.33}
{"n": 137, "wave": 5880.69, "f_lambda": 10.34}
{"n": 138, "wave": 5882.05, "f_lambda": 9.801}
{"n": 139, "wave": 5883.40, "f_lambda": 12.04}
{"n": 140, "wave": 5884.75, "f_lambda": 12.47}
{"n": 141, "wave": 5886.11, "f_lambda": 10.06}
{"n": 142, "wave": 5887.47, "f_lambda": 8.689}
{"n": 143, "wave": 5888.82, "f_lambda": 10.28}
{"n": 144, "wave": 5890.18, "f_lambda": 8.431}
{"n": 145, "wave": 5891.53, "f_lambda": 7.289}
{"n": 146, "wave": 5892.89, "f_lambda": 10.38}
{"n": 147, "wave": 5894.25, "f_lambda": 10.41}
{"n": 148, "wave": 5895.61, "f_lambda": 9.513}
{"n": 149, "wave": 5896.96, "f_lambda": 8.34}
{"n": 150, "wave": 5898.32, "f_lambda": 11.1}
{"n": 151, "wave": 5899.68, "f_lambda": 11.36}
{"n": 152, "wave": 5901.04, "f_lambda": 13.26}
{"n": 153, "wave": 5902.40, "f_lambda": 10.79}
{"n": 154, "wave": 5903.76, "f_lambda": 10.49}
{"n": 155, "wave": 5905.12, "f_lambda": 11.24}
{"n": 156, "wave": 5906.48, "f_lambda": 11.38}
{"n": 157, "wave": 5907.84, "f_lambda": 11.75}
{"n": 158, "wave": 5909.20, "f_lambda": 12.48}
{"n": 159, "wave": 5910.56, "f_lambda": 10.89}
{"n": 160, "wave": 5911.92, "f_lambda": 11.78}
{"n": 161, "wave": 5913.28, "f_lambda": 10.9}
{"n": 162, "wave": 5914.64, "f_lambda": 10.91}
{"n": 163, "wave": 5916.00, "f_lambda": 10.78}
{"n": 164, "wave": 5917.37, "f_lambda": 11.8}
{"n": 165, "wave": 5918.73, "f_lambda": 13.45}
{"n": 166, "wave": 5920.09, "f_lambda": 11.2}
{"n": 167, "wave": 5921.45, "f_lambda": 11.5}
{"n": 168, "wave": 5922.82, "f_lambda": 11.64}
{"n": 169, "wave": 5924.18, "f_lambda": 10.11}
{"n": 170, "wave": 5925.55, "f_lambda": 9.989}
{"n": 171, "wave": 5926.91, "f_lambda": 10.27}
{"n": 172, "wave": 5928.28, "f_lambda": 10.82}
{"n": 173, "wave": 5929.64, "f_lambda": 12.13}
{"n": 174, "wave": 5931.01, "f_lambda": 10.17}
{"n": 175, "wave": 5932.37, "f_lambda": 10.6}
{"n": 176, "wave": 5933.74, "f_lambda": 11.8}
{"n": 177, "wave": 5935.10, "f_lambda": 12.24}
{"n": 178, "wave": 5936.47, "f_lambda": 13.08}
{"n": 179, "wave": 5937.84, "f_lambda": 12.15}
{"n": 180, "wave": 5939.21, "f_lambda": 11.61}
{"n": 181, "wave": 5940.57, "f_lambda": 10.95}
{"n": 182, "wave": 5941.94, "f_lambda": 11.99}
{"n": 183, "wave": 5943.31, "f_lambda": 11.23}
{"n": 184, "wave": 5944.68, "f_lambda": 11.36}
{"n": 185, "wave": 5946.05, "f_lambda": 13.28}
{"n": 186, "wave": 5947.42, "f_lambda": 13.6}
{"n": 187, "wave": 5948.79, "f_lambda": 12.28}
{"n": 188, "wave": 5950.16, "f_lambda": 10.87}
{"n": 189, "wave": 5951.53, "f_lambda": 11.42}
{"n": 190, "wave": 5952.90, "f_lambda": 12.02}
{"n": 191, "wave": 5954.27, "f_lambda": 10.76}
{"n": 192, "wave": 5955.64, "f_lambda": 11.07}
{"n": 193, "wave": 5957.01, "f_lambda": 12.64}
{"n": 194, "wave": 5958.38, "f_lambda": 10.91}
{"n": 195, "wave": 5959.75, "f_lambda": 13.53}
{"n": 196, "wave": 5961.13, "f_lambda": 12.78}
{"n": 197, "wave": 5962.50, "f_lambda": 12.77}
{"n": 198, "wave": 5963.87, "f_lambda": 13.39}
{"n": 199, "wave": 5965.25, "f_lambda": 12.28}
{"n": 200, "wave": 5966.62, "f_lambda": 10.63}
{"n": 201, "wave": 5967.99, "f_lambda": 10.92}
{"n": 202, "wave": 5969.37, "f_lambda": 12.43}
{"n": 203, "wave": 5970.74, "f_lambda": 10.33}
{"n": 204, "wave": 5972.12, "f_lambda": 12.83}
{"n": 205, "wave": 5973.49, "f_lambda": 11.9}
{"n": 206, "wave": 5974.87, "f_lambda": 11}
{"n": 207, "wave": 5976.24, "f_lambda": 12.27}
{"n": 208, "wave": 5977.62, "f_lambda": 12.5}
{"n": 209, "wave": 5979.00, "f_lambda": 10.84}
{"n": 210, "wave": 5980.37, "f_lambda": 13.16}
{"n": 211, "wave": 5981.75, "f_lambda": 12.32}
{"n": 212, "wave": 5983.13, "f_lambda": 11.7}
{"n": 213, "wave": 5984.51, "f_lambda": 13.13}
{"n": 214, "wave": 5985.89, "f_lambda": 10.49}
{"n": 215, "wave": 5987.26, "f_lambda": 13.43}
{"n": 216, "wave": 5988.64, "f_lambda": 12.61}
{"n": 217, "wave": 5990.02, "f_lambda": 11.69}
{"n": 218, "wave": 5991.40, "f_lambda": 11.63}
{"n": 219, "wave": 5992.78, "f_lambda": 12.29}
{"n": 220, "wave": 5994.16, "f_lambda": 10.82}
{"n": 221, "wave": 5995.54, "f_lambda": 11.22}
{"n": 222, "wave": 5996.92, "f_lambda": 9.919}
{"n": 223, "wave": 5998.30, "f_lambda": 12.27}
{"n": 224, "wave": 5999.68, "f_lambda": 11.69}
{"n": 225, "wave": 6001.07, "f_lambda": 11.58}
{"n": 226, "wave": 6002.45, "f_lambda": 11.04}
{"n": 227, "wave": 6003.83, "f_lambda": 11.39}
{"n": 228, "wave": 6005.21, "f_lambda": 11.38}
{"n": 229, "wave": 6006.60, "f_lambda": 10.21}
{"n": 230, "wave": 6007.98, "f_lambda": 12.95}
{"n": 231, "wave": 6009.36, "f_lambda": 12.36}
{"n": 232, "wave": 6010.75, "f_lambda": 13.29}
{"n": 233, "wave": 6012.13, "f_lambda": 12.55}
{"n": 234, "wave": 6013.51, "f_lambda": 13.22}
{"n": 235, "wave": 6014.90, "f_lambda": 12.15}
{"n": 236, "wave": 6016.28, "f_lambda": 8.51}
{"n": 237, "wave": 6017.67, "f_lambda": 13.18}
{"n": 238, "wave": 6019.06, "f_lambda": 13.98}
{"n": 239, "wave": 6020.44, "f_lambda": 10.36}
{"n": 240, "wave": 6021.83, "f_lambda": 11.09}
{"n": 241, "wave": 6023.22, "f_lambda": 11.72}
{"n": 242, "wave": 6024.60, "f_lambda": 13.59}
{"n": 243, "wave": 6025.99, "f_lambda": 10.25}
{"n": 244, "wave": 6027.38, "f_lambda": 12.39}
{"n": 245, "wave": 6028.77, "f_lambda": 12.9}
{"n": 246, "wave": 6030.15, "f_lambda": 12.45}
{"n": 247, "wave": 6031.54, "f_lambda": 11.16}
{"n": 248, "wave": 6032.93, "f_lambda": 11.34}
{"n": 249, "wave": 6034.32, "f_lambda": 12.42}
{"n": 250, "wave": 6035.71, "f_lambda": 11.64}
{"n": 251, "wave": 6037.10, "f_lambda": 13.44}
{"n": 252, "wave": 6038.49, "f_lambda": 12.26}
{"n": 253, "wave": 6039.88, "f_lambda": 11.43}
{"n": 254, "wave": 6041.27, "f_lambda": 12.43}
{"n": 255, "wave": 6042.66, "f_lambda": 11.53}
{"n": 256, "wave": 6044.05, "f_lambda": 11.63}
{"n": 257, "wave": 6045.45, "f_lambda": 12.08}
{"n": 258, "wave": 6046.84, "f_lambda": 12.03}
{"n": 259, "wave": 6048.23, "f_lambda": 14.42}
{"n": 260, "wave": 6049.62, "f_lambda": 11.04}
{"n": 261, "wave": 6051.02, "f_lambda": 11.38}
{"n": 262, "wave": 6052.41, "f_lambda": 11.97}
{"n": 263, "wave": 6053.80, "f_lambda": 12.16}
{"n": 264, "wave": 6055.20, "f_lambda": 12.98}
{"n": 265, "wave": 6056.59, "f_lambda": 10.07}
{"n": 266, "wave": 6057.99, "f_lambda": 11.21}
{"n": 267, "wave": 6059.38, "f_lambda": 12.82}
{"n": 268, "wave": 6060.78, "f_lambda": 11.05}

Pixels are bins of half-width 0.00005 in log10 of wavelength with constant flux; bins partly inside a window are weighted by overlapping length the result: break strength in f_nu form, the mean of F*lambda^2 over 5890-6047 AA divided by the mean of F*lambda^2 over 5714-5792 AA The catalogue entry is 1.04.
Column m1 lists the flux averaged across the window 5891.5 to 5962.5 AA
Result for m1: 11.4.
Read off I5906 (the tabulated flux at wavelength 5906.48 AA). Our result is 11.38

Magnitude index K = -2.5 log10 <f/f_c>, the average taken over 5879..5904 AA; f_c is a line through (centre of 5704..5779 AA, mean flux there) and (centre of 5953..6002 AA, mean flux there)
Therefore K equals 0.145 mag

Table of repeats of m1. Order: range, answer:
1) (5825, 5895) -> 11.7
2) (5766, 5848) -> 12.2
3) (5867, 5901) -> 10.7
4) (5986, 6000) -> 11.7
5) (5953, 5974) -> 12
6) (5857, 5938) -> 11.2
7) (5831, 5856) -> 12.4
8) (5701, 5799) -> 11.9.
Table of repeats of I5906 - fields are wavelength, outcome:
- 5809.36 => 12.1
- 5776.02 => 11.02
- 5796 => 12.27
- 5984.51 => 13.13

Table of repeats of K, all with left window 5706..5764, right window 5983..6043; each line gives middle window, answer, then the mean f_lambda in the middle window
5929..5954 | 0.01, 11.8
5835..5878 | -0.02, 12.1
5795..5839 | -0.03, 12.2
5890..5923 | 0.09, 11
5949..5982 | 0.00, 11.9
